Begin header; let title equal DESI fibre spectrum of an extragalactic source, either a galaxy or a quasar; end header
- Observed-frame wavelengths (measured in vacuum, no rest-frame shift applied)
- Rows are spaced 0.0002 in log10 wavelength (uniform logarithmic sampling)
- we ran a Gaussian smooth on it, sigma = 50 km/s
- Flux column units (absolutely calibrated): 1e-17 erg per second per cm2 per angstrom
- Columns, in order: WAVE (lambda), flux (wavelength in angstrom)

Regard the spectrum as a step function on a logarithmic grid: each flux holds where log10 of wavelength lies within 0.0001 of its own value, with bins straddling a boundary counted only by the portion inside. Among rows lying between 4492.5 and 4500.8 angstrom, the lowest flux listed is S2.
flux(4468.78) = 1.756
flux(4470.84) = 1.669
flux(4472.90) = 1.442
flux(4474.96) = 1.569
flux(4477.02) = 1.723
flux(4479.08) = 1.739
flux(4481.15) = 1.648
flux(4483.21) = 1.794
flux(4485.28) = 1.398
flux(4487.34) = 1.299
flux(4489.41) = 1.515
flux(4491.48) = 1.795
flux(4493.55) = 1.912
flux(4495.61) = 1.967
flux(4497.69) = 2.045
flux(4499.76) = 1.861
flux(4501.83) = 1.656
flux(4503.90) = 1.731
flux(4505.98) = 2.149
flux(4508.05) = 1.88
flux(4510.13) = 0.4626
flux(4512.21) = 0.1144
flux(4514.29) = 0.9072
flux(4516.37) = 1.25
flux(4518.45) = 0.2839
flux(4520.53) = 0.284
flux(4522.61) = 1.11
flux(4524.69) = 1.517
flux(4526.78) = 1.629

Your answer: 1.861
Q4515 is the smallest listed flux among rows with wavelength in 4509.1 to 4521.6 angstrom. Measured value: 0.1144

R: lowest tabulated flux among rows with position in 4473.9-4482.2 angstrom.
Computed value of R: 1.569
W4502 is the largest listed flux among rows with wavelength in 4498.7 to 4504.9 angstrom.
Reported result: 1.861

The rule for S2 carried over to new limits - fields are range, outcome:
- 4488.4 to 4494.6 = 1.515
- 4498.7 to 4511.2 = 0.4626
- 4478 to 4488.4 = 1.299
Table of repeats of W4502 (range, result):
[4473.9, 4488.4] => 1.794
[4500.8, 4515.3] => 2.149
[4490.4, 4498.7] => 2.045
